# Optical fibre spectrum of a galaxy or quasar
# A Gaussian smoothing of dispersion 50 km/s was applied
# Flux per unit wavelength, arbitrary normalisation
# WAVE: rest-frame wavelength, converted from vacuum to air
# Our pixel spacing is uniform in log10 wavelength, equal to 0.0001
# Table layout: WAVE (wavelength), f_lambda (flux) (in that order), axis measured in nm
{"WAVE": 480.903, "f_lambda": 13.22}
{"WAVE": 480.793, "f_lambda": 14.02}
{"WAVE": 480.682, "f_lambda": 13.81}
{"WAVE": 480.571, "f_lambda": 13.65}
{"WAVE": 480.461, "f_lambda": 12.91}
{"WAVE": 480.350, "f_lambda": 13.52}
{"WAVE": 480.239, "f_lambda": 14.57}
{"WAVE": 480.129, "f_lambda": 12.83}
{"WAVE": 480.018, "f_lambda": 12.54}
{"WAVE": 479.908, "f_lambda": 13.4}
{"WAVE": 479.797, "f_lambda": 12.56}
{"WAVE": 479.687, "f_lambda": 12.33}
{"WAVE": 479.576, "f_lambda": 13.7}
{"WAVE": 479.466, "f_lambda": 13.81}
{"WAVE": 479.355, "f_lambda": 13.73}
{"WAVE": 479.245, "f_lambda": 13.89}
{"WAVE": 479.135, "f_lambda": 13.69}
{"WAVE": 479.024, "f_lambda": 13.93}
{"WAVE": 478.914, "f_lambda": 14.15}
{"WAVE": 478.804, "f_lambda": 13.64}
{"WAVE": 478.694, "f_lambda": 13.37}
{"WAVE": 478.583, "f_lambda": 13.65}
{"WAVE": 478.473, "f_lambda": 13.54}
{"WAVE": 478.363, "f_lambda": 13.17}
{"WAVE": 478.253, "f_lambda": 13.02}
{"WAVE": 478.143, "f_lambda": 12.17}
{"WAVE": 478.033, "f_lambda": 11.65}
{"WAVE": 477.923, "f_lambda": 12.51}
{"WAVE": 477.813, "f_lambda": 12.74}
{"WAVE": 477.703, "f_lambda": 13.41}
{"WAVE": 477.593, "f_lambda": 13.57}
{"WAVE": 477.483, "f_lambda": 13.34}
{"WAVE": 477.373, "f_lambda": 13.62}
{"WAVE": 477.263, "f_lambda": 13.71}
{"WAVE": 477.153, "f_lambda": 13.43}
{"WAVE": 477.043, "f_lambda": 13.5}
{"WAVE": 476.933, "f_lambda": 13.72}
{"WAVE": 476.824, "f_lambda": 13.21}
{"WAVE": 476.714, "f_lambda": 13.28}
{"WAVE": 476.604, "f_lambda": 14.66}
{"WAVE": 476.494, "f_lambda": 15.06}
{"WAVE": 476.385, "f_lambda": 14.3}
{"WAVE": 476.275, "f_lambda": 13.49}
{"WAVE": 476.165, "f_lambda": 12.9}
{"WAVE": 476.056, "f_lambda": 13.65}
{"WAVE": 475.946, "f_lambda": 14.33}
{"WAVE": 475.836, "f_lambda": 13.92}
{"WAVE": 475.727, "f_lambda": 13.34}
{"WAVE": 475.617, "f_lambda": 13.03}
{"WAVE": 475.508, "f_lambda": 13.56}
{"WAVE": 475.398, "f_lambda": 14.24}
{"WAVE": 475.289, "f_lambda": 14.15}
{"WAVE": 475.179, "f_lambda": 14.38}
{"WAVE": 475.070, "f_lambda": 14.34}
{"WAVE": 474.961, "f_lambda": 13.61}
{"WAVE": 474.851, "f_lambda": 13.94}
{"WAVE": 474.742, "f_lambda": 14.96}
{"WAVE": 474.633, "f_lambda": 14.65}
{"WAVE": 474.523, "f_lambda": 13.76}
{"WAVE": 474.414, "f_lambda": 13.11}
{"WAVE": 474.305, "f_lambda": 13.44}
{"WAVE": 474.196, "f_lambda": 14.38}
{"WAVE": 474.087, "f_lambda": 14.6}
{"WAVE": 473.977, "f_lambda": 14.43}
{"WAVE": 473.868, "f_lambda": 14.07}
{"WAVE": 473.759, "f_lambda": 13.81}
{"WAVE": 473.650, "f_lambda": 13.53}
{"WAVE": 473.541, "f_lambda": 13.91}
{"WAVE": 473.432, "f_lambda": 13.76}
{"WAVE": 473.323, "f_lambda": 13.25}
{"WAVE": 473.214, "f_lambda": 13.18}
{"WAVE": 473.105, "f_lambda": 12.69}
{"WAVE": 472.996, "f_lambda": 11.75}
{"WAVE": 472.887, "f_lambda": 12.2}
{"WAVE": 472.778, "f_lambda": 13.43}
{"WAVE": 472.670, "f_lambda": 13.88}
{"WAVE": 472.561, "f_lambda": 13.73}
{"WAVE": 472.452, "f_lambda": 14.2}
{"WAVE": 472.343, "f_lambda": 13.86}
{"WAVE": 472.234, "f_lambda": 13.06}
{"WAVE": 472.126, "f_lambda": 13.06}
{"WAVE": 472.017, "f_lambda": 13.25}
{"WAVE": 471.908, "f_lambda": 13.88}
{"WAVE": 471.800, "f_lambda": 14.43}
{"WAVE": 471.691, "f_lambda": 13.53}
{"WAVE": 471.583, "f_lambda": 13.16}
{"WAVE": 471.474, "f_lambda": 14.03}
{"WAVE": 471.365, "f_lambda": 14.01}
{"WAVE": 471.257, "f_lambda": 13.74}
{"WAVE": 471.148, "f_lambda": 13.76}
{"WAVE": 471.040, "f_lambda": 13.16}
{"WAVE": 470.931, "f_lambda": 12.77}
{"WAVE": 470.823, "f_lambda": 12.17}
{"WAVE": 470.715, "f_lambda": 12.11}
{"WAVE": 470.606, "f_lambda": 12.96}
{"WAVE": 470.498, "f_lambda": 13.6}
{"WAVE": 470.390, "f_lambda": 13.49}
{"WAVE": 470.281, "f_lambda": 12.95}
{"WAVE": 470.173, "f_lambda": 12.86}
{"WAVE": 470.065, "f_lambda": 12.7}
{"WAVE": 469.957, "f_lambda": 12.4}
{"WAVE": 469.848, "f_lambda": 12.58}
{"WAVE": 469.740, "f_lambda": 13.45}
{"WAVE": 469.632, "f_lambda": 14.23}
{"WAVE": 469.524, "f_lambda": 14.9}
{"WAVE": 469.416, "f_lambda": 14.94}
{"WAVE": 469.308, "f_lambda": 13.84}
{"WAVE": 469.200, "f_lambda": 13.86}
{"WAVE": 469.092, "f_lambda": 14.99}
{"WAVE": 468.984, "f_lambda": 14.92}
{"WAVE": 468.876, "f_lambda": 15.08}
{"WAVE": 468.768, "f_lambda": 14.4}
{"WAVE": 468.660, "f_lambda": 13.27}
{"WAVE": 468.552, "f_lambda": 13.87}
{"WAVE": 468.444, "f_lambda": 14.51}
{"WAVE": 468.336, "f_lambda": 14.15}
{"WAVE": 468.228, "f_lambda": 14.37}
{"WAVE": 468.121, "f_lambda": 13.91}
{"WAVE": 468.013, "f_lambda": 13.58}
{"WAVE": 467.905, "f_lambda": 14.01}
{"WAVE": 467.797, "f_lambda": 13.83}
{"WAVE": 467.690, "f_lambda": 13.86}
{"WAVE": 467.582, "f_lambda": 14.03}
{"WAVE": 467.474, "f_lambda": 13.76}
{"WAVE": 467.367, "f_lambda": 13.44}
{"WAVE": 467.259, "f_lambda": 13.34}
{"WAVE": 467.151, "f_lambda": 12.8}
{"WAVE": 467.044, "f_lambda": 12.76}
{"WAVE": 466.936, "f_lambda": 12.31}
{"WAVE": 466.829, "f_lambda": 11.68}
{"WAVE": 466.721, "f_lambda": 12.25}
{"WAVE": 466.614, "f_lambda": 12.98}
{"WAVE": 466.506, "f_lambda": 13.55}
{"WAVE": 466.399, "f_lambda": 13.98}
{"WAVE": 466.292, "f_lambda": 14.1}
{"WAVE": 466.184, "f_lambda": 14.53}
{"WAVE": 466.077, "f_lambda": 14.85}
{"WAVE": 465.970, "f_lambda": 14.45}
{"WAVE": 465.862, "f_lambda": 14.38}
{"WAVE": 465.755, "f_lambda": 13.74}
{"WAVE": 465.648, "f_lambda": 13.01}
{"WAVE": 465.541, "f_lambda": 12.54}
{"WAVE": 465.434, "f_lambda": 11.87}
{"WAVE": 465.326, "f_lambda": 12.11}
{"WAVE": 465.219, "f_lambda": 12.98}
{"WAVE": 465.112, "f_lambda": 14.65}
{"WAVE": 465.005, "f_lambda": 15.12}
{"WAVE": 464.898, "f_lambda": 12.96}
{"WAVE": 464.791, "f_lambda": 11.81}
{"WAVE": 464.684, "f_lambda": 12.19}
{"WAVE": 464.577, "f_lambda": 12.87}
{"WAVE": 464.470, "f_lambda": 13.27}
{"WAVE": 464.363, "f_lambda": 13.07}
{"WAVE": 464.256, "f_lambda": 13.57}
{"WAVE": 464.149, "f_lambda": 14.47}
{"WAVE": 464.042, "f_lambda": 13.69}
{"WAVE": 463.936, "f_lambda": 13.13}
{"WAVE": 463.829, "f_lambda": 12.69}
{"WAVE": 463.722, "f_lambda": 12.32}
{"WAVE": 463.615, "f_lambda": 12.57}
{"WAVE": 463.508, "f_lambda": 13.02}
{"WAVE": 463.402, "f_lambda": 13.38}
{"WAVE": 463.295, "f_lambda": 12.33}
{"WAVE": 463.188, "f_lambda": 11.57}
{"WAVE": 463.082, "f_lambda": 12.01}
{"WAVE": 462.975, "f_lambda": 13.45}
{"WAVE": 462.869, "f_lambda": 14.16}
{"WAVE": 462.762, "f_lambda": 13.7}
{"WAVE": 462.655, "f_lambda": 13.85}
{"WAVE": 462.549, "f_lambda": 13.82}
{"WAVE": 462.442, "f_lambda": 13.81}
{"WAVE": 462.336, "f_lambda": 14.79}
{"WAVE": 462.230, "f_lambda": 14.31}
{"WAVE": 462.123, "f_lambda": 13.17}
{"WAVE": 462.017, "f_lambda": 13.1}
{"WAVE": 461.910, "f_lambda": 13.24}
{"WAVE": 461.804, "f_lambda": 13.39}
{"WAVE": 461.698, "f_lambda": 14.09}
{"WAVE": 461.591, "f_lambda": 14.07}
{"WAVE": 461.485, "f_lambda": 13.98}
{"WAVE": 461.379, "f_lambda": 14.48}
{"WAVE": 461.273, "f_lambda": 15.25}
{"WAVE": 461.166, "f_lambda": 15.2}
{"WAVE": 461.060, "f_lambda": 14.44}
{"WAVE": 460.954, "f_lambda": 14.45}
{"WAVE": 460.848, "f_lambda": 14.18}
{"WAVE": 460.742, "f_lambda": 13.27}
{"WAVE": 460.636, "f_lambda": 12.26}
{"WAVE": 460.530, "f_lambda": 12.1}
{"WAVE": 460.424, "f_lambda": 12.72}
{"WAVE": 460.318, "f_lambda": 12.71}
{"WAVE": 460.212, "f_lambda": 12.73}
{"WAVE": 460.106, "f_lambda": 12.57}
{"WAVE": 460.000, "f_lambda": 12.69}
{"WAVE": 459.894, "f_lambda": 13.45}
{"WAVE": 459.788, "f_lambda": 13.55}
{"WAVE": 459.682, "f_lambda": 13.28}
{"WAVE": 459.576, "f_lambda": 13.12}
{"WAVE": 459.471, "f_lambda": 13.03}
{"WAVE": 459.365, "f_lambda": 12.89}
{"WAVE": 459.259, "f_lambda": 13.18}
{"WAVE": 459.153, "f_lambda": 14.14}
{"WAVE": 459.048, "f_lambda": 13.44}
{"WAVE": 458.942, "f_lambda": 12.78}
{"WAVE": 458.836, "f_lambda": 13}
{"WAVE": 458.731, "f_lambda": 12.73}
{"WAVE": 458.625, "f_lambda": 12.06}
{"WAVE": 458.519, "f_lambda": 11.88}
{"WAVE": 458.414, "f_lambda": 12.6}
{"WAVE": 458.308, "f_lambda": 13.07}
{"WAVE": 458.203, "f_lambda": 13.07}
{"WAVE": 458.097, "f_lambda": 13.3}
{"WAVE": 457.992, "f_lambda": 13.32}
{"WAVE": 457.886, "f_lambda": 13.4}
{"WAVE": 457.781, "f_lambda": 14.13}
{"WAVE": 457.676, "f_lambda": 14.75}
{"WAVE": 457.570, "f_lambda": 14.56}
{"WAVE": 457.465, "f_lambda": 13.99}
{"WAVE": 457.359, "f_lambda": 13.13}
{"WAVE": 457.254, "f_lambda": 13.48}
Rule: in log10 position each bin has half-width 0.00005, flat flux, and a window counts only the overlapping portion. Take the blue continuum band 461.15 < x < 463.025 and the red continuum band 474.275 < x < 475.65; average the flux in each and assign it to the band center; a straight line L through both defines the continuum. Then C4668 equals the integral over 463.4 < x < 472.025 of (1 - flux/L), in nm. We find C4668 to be 0.30 nm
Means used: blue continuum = 14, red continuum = 14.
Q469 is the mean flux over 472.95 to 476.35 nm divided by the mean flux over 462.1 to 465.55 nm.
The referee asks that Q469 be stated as 1.0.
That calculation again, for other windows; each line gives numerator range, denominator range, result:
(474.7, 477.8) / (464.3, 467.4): 1.04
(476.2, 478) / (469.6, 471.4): 1.04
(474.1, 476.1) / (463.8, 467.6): 1.05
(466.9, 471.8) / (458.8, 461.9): 1.01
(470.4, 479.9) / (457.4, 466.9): 1.01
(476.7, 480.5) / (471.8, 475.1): 0.97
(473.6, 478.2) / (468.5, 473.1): 1.01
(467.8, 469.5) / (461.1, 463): 1.02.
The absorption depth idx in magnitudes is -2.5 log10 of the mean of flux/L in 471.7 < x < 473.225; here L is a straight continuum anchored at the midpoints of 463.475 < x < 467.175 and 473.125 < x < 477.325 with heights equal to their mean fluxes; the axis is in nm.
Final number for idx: 0.03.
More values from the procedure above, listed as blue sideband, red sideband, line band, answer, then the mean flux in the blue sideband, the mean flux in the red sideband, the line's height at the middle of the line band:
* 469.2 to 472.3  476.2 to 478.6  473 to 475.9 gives -0.03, 13.4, 13.4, 13.4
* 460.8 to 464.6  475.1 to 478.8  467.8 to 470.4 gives -0.03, 13.6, 13.5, 13.6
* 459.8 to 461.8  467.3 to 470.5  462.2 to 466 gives 0.04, 13.6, 13.9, 13.7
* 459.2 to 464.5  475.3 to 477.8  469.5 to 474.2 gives 0.01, 13.4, 13.7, 13.6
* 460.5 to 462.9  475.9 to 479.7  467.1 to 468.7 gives 0.00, 13.9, 13.5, 13.7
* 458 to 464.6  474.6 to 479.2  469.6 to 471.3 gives 0.04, 13.3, 13.6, 13.5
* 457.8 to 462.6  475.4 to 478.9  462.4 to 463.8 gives 0.03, 13.4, 13.5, 13.4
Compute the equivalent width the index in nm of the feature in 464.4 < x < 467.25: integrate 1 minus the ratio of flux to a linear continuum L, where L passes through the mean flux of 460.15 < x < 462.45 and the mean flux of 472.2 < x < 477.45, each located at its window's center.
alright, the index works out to 0.10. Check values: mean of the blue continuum 13.7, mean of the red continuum 13.7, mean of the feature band 13.2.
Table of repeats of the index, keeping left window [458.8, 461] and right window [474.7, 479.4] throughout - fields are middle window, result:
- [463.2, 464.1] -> 0.03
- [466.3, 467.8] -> 0.02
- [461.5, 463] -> -0.07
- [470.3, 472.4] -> 0.01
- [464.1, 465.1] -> 0.00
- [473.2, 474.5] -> -0.03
